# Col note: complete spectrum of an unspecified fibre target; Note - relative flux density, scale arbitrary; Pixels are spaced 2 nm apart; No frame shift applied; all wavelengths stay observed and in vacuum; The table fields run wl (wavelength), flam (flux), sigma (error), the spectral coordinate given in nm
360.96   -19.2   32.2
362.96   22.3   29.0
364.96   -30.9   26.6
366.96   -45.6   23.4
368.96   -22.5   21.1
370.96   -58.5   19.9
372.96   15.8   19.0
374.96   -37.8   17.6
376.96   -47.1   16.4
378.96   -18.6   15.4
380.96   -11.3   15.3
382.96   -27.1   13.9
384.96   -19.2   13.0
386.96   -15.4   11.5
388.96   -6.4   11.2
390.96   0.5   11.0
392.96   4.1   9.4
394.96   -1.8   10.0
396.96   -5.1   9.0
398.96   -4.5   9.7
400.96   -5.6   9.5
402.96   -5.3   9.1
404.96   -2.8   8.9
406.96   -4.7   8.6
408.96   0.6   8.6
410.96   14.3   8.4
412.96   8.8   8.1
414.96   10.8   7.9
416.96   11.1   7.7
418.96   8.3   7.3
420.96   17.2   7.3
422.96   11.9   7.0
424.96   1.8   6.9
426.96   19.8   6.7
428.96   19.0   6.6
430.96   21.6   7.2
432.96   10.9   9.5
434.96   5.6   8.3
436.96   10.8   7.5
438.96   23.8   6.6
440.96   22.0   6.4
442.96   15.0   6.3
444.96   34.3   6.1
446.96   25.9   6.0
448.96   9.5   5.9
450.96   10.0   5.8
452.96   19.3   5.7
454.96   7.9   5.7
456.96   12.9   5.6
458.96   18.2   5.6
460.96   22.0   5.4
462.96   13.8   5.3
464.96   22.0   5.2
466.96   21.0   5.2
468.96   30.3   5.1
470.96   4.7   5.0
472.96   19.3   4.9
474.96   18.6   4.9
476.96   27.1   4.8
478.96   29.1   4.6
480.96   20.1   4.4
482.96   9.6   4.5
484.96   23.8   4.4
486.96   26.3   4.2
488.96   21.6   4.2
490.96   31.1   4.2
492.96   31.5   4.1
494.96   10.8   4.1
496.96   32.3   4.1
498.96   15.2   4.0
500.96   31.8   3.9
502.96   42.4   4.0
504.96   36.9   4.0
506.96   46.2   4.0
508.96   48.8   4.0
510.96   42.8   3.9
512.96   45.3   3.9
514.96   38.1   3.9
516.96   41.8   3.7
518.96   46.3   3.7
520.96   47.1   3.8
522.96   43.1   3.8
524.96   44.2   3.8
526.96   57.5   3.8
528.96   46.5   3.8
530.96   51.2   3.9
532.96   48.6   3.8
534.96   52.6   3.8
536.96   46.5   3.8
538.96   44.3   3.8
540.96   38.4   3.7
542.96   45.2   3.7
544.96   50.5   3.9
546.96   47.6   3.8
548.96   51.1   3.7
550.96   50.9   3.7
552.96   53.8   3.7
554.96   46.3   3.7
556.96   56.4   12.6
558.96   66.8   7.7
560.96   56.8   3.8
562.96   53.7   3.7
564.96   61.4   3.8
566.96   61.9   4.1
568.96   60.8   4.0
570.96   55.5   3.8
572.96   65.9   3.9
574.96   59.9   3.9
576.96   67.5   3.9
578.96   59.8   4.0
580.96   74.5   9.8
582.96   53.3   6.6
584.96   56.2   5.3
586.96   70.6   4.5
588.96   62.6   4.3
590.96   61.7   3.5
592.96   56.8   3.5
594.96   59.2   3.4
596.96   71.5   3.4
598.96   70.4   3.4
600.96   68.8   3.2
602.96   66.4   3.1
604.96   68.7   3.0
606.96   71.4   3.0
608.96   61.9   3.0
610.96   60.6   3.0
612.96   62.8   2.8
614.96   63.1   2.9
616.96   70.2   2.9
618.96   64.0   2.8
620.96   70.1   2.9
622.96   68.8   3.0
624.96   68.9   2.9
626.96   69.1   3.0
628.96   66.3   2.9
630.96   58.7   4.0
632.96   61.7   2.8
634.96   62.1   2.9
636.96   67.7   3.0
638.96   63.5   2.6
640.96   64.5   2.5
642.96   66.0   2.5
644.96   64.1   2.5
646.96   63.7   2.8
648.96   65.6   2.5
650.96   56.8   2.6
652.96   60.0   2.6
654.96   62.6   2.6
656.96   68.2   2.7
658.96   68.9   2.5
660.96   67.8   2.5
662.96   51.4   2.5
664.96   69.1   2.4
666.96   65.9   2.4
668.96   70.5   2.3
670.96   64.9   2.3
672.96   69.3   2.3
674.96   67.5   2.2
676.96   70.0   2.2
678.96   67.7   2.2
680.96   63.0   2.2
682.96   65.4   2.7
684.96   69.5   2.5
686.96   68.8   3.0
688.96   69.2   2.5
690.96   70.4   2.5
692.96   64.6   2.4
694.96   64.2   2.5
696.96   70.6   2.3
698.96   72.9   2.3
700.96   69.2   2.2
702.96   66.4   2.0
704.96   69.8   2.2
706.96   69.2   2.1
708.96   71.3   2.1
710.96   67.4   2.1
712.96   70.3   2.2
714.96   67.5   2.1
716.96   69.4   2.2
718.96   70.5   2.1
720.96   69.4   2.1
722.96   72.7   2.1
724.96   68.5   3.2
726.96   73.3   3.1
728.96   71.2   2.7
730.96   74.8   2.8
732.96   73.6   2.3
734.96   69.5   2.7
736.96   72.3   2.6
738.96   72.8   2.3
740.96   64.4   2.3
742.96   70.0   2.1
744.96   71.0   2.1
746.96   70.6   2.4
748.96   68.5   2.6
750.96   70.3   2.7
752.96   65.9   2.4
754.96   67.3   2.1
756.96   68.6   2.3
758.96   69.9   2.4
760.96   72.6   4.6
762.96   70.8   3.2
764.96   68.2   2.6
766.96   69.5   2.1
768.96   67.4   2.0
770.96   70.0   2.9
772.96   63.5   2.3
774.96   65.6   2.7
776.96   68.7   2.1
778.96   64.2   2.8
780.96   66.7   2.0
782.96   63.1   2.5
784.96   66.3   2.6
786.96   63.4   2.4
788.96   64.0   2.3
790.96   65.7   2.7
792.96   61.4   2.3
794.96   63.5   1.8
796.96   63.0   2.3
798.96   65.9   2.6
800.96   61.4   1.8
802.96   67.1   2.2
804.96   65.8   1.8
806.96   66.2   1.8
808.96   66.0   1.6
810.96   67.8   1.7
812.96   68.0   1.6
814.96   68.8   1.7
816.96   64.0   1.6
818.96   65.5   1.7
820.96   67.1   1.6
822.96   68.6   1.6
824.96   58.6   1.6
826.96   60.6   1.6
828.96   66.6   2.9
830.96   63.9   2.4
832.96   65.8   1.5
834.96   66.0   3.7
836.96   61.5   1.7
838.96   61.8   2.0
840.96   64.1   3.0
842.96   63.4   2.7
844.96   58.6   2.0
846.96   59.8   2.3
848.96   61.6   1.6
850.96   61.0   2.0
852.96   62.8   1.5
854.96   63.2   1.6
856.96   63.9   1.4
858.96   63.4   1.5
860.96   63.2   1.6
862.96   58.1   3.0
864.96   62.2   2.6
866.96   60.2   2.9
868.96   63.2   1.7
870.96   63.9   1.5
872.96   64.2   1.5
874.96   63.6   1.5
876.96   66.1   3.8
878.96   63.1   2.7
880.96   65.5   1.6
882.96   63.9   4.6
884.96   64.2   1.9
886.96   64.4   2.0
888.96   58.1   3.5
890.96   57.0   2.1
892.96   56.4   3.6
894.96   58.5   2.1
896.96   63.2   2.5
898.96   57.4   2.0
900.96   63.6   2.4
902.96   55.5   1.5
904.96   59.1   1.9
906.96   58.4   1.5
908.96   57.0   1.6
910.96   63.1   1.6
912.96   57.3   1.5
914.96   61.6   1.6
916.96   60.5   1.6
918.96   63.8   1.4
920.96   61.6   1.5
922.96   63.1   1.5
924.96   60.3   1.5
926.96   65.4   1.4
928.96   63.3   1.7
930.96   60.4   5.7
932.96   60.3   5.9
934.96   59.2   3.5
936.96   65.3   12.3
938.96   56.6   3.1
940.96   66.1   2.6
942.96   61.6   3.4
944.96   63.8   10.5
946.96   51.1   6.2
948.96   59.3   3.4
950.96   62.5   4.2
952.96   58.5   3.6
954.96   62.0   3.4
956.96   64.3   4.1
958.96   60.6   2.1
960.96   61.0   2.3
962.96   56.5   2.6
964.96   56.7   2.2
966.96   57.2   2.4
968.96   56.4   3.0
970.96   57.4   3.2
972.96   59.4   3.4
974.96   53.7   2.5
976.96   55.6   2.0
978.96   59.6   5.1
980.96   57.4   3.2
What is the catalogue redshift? 0.258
